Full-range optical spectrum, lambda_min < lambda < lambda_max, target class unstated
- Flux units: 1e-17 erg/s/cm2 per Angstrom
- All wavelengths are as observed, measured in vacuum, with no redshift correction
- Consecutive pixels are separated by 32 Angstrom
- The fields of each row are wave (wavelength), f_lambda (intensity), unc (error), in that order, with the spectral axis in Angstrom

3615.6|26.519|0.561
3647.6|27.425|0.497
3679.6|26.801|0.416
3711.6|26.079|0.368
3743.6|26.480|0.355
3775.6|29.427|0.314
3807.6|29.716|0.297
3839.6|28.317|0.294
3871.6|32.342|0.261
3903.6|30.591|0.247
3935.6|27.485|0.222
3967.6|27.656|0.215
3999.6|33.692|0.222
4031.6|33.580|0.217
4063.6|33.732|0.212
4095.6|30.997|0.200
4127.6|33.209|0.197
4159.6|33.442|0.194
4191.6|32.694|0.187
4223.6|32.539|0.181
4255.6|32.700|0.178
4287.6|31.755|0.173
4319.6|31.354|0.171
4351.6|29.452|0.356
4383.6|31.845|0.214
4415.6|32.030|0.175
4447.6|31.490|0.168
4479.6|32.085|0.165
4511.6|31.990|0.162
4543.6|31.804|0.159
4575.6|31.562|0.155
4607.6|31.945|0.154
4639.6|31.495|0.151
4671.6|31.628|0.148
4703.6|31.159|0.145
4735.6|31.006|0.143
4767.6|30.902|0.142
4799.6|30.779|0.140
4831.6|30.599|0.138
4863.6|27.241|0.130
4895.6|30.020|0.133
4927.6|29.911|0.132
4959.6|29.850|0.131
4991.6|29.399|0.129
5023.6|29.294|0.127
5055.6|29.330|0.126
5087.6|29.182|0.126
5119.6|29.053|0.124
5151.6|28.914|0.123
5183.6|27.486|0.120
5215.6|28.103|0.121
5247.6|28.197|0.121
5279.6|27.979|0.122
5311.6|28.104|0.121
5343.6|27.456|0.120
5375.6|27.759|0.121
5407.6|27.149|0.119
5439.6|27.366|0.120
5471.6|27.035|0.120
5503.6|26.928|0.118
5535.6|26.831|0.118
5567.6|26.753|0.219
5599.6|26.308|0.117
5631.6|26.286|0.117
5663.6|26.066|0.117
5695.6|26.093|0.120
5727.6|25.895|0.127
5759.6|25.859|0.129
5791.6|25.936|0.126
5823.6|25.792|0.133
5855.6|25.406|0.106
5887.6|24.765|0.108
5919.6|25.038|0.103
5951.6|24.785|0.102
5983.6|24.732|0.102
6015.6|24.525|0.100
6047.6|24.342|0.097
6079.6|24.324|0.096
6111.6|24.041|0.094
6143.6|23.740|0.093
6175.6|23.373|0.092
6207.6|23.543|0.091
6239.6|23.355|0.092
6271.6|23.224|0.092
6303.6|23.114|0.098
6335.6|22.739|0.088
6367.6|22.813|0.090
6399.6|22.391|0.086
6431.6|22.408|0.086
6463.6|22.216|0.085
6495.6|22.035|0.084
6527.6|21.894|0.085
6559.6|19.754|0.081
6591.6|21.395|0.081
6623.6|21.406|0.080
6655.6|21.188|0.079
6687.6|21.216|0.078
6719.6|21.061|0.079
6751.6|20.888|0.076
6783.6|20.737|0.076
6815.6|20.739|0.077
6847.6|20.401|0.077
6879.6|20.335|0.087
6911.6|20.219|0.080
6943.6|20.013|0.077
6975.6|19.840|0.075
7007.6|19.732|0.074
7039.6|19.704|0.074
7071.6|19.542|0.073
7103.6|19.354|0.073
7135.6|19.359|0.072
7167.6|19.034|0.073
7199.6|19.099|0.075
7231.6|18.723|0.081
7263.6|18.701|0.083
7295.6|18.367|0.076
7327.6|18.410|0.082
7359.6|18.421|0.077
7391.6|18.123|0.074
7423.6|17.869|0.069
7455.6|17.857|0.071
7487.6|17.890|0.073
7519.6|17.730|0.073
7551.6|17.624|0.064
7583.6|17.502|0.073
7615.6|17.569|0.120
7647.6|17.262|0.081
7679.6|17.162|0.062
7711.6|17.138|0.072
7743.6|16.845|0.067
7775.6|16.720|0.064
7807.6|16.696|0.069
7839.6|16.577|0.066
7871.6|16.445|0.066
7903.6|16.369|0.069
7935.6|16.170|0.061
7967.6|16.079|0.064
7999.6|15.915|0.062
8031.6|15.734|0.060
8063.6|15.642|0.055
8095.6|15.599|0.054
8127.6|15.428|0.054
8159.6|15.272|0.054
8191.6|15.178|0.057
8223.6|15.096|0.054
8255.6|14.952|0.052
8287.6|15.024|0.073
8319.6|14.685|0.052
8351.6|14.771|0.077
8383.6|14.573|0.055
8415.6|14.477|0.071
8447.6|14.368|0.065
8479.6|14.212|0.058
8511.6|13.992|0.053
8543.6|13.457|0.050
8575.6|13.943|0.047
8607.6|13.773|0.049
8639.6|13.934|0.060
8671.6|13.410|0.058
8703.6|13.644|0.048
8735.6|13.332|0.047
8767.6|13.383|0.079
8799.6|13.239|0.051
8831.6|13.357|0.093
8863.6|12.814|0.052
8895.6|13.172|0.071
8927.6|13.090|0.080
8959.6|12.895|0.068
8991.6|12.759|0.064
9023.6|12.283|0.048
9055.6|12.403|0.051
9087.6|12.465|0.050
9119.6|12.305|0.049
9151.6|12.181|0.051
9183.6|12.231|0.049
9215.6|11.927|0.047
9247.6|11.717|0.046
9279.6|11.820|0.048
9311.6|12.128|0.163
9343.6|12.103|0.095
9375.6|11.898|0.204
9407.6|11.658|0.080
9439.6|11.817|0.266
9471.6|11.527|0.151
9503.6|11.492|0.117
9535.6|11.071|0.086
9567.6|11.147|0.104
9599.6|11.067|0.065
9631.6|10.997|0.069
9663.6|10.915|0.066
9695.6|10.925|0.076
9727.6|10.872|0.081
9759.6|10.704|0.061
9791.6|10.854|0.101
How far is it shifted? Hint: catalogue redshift 0.000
